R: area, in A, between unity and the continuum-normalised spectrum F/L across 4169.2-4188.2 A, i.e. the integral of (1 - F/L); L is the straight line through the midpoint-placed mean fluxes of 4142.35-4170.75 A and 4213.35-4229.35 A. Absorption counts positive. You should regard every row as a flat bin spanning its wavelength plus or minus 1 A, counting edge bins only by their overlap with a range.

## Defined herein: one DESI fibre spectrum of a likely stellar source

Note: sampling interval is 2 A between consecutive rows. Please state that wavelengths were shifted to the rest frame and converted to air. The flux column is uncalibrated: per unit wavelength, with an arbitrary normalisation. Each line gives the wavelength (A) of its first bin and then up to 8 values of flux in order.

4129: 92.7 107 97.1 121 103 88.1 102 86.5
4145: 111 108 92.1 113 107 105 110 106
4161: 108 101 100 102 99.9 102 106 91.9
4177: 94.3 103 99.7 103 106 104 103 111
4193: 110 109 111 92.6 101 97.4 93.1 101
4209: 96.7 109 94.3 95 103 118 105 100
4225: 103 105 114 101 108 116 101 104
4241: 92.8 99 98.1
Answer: 0.5 A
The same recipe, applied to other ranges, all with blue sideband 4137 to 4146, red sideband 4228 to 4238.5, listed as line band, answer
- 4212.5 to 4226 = 0.4 A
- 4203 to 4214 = 0.7 A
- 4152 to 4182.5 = -0.6 A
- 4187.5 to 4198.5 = -0.5 A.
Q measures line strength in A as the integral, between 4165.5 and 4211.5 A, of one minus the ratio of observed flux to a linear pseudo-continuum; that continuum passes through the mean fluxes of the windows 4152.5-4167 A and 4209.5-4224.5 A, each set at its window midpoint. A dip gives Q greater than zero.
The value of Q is 1.0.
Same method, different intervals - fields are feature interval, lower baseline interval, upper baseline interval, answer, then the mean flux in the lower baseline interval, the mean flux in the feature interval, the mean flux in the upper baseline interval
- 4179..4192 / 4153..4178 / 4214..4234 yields -0.1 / 102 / 104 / 105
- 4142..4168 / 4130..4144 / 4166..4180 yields -0.9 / 101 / 104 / 99.9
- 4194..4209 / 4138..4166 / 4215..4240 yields 0.6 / 103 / 100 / 106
